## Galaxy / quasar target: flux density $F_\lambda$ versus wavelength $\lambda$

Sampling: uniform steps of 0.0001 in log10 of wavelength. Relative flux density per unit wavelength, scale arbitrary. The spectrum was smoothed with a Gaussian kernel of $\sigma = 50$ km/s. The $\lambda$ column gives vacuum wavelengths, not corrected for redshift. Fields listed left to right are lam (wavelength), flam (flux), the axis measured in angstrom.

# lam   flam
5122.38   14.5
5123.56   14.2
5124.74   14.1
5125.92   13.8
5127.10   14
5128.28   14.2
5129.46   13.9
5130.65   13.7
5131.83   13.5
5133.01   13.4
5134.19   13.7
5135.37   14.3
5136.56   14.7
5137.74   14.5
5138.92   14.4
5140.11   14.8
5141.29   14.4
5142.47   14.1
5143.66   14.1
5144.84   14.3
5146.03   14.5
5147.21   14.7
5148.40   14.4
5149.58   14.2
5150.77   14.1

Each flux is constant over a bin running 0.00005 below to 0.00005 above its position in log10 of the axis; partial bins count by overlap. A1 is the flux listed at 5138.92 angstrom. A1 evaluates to 14.4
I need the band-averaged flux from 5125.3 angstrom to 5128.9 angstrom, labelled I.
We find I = 14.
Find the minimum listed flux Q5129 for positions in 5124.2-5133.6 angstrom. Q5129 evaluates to 13.4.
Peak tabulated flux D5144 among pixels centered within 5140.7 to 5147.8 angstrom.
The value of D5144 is 14.7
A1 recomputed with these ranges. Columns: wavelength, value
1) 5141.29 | 14.4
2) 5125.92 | 13.8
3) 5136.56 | 14.7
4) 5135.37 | 14.3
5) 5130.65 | 13.7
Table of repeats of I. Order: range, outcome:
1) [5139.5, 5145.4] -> 14.3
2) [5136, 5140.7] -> 14.6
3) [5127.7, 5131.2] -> 13.9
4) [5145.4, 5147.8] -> 14.6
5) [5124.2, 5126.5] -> 13.9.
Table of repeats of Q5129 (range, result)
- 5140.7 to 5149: 14.1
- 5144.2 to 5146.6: 14.3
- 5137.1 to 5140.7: 14.4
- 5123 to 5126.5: 13.8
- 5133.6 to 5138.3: 13.7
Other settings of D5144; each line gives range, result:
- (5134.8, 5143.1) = 14.8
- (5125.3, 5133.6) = 14.2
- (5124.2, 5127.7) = 14.1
